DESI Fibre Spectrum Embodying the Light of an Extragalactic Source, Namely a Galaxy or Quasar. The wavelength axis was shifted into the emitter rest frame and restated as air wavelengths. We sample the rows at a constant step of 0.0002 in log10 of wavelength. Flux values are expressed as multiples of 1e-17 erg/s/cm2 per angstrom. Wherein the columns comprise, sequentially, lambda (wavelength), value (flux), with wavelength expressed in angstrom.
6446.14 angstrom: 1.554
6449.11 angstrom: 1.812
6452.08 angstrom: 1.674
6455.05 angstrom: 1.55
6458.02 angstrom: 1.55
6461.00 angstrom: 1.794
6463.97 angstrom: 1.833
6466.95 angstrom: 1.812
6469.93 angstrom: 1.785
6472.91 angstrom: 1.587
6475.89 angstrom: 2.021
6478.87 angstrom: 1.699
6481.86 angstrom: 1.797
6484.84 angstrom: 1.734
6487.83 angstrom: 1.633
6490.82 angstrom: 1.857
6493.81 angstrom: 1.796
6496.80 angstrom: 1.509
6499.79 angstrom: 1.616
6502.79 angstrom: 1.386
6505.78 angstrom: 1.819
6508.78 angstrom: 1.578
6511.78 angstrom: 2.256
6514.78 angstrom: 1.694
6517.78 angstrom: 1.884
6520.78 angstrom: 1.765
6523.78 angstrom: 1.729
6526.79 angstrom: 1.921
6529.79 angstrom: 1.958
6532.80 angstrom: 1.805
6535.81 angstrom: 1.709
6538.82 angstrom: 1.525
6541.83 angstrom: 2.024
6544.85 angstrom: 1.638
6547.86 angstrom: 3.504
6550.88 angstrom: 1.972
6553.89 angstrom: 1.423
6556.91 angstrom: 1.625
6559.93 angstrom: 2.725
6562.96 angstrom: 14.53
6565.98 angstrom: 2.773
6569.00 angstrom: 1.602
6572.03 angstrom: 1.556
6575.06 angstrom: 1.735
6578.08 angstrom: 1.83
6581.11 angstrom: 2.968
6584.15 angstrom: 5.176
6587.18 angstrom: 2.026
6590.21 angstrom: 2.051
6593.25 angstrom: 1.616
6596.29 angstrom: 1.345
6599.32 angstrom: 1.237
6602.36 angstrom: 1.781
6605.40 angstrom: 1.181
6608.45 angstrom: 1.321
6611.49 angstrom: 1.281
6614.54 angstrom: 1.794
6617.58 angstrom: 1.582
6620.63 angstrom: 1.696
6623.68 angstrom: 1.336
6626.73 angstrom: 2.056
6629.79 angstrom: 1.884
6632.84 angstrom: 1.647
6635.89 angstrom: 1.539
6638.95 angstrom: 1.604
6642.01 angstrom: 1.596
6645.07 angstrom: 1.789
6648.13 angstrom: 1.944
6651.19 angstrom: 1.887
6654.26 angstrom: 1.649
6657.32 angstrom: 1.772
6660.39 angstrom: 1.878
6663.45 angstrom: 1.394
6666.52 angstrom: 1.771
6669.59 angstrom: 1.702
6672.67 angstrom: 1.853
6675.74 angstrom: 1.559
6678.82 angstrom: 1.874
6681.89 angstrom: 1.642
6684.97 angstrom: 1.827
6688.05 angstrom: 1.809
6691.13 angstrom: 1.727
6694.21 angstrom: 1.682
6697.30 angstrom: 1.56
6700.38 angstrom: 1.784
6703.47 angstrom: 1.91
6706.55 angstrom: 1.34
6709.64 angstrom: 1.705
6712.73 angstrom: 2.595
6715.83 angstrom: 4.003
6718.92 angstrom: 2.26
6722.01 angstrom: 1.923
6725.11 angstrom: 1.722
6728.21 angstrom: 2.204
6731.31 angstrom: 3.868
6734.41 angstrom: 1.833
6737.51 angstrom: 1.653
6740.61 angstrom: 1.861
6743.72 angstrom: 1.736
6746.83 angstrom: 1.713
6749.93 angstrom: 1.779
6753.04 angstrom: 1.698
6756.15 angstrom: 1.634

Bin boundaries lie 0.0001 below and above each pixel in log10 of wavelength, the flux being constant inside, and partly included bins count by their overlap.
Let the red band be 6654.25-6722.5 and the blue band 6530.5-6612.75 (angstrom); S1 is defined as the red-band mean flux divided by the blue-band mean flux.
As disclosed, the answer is 0.77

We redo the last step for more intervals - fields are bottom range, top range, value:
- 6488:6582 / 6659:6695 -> 0.75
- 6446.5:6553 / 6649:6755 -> 1.06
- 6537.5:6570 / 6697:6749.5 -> 0.65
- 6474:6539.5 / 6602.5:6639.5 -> 0.90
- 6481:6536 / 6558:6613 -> 1.53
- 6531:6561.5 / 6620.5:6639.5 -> 0.84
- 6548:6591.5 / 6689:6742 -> 0.66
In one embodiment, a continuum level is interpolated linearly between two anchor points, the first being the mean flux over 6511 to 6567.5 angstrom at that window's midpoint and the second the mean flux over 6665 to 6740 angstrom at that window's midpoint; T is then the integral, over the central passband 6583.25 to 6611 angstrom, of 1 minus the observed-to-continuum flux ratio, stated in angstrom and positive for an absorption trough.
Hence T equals 6.43 angstrom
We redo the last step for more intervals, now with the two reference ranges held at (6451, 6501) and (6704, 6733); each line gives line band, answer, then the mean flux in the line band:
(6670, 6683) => 3.1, 1.73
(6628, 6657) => 5.9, 1.73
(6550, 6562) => -3.5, 2.51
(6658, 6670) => 2.9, 1.69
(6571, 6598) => -3.3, 2.26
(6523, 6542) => 0.8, 1.8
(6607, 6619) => 3.4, 1.5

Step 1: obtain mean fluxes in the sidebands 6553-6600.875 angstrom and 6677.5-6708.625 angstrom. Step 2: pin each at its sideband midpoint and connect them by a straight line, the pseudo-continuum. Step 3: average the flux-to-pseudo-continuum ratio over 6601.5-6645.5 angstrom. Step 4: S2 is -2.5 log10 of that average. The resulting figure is 0.45 mag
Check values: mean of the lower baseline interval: 2.91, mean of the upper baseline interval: 1.71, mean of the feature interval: 1.6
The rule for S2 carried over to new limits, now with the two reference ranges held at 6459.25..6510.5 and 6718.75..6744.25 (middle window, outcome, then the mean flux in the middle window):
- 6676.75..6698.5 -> 0.19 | 1.73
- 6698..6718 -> -0.05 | 2.2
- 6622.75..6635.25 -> 0.13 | 1.74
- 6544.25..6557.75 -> -0.14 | 2.08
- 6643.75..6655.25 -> 0.09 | 1.83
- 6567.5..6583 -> -0.08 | 2.01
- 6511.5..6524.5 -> -0.04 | 1.84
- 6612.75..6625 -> 0.21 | 1.6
